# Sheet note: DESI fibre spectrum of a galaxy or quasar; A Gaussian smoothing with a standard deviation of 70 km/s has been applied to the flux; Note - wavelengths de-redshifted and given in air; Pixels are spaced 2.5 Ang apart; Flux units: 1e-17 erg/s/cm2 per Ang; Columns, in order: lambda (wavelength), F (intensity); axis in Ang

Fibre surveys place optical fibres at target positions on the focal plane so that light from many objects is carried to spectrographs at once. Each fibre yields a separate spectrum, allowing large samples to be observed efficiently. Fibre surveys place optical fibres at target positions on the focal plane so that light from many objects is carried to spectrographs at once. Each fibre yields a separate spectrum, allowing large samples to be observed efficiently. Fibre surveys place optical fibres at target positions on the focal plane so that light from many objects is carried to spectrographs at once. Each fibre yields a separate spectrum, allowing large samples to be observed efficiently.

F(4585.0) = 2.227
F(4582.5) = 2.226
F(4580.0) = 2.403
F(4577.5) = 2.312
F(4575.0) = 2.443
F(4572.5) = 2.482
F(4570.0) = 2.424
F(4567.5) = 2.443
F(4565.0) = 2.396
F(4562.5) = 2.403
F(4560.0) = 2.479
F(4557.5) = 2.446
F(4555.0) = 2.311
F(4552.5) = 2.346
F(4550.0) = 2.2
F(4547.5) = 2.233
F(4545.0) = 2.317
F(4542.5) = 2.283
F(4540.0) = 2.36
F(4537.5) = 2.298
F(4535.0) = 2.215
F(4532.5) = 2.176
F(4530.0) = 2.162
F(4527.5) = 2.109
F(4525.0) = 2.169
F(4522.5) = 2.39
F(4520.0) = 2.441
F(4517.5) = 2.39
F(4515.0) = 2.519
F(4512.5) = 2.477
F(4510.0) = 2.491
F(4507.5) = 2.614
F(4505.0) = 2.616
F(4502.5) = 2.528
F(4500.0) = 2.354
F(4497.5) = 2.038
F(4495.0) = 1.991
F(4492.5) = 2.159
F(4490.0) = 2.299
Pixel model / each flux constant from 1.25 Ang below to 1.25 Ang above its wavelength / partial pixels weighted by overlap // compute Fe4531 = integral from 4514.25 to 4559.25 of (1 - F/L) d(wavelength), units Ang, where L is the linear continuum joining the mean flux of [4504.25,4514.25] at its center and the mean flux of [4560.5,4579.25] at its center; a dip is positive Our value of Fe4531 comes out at 3.4 Ang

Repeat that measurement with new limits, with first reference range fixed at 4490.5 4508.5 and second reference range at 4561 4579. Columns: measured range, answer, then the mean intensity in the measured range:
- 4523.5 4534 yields 0.9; 2.16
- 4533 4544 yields 0.4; 2.28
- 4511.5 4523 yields -0.5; 2.45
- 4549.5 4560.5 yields 0.2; 2.36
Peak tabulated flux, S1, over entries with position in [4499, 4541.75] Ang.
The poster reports 2.616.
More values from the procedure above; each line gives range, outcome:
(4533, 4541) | 2.36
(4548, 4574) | 2.482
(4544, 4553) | 2.346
